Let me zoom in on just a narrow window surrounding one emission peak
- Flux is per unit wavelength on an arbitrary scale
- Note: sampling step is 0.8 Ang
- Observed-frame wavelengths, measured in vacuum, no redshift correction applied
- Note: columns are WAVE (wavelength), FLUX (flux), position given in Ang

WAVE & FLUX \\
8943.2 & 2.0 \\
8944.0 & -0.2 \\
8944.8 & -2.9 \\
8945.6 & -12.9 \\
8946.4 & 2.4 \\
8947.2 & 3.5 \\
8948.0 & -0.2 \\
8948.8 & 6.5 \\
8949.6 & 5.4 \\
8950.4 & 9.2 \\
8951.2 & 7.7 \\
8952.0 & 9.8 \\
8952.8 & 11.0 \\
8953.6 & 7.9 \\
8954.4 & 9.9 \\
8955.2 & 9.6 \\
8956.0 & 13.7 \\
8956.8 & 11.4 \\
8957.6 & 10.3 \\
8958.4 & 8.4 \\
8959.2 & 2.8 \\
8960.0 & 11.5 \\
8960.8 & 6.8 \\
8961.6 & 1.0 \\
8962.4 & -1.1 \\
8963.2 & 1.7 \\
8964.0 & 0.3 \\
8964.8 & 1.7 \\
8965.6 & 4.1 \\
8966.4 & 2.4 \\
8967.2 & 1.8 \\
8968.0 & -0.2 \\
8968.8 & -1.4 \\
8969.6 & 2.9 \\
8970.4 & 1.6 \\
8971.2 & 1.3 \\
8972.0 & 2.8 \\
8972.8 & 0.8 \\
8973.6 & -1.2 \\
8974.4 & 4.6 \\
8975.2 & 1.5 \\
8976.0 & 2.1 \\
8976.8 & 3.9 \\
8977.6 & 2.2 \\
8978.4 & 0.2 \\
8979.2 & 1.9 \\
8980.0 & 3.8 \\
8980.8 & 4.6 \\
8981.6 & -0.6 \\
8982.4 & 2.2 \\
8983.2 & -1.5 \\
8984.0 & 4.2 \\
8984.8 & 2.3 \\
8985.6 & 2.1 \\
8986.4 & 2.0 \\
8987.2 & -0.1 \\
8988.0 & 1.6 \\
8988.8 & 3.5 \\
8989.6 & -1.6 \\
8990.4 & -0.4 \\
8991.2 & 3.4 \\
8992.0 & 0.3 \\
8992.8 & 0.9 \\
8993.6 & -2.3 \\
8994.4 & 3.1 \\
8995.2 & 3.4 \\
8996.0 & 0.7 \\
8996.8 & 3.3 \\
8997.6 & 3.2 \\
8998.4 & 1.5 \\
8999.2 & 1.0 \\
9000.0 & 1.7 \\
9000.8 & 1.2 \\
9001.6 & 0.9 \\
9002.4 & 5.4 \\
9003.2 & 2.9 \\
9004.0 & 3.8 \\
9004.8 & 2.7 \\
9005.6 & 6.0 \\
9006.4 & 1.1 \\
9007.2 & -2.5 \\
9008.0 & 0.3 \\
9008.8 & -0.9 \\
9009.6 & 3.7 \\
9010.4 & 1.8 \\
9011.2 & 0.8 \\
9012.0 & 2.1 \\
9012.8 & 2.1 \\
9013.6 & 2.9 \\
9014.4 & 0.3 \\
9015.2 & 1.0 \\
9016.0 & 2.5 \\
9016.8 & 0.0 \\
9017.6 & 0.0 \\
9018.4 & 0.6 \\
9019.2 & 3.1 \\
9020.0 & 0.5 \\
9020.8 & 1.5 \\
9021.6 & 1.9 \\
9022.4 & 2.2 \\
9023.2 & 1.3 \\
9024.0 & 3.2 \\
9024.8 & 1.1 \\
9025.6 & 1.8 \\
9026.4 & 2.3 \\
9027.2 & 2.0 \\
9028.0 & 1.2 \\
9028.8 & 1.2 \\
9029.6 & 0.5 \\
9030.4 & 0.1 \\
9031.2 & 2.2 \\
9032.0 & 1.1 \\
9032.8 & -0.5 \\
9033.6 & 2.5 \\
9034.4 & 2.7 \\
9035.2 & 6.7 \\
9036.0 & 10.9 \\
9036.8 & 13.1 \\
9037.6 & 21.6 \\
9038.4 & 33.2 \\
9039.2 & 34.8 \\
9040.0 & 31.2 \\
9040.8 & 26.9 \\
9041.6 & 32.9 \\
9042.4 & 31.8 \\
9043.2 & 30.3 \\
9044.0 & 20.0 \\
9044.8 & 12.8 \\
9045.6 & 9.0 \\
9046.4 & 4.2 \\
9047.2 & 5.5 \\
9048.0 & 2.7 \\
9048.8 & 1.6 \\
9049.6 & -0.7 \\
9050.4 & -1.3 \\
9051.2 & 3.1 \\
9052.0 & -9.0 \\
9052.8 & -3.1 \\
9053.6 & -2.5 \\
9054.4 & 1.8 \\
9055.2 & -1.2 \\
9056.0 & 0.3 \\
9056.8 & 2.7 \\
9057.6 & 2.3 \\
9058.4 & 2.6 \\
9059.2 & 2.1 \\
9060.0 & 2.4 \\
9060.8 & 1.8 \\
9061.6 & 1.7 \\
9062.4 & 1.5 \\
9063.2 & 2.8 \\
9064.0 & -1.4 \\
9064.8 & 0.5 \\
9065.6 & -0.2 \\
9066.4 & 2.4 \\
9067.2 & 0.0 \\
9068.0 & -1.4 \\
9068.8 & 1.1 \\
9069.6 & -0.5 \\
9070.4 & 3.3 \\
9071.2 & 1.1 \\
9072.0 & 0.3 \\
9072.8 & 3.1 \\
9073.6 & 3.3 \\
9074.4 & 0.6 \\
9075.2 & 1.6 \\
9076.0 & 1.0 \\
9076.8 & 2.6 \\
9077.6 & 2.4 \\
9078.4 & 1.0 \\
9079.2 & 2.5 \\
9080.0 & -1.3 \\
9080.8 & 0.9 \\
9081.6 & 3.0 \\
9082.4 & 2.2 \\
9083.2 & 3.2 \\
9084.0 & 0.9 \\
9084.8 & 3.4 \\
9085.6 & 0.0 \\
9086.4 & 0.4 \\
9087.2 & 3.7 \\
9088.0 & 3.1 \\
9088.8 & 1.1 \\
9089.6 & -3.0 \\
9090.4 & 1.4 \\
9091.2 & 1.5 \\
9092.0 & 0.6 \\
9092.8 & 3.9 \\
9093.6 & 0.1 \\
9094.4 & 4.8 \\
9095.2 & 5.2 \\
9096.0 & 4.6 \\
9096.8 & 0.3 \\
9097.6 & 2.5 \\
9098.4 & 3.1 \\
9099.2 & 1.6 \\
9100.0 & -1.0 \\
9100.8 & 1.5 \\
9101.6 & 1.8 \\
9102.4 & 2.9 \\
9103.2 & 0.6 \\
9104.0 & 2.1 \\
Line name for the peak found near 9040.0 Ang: [O III] 5007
